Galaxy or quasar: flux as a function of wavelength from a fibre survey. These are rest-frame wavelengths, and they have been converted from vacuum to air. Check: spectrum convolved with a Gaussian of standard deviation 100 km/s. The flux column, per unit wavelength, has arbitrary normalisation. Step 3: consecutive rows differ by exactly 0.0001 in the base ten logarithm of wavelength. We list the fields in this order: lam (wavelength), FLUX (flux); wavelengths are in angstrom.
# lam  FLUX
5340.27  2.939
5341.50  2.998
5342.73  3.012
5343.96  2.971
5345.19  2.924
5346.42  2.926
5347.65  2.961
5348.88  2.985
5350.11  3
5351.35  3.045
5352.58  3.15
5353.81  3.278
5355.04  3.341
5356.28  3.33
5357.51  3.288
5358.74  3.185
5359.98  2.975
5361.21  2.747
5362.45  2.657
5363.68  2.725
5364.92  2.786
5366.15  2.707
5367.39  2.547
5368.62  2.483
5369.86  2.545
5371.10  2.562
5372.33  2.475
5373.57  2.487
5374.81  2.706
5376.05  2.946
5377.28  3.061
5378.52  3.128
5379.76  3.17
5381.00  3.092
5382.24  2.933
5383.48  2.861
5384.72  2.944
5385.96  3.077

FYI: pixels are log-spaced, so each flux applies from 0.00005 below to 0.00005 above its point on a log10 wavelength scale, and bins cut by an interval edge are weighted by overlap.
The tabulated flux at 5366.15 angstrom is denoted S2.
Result 2.707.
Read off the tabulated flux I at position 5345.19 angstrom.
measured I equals 2.924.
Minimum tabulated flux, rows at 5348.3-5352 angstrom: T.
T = 2.985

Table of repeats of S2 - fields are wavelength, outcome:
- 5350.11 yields 3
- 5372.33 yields 2.475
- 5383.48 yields 2.861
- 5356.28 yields 3.33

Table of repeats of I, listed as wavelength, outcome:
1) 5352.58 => 3.15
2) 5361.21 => 2.747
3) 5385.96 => 3.077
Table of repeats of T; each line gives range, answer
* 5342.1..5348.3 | 2.924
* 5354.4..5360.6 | 2.975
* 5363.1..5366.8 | 2.707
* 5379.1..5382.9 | 2.933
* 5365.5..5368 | 2.547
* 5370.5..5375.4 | 2.475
